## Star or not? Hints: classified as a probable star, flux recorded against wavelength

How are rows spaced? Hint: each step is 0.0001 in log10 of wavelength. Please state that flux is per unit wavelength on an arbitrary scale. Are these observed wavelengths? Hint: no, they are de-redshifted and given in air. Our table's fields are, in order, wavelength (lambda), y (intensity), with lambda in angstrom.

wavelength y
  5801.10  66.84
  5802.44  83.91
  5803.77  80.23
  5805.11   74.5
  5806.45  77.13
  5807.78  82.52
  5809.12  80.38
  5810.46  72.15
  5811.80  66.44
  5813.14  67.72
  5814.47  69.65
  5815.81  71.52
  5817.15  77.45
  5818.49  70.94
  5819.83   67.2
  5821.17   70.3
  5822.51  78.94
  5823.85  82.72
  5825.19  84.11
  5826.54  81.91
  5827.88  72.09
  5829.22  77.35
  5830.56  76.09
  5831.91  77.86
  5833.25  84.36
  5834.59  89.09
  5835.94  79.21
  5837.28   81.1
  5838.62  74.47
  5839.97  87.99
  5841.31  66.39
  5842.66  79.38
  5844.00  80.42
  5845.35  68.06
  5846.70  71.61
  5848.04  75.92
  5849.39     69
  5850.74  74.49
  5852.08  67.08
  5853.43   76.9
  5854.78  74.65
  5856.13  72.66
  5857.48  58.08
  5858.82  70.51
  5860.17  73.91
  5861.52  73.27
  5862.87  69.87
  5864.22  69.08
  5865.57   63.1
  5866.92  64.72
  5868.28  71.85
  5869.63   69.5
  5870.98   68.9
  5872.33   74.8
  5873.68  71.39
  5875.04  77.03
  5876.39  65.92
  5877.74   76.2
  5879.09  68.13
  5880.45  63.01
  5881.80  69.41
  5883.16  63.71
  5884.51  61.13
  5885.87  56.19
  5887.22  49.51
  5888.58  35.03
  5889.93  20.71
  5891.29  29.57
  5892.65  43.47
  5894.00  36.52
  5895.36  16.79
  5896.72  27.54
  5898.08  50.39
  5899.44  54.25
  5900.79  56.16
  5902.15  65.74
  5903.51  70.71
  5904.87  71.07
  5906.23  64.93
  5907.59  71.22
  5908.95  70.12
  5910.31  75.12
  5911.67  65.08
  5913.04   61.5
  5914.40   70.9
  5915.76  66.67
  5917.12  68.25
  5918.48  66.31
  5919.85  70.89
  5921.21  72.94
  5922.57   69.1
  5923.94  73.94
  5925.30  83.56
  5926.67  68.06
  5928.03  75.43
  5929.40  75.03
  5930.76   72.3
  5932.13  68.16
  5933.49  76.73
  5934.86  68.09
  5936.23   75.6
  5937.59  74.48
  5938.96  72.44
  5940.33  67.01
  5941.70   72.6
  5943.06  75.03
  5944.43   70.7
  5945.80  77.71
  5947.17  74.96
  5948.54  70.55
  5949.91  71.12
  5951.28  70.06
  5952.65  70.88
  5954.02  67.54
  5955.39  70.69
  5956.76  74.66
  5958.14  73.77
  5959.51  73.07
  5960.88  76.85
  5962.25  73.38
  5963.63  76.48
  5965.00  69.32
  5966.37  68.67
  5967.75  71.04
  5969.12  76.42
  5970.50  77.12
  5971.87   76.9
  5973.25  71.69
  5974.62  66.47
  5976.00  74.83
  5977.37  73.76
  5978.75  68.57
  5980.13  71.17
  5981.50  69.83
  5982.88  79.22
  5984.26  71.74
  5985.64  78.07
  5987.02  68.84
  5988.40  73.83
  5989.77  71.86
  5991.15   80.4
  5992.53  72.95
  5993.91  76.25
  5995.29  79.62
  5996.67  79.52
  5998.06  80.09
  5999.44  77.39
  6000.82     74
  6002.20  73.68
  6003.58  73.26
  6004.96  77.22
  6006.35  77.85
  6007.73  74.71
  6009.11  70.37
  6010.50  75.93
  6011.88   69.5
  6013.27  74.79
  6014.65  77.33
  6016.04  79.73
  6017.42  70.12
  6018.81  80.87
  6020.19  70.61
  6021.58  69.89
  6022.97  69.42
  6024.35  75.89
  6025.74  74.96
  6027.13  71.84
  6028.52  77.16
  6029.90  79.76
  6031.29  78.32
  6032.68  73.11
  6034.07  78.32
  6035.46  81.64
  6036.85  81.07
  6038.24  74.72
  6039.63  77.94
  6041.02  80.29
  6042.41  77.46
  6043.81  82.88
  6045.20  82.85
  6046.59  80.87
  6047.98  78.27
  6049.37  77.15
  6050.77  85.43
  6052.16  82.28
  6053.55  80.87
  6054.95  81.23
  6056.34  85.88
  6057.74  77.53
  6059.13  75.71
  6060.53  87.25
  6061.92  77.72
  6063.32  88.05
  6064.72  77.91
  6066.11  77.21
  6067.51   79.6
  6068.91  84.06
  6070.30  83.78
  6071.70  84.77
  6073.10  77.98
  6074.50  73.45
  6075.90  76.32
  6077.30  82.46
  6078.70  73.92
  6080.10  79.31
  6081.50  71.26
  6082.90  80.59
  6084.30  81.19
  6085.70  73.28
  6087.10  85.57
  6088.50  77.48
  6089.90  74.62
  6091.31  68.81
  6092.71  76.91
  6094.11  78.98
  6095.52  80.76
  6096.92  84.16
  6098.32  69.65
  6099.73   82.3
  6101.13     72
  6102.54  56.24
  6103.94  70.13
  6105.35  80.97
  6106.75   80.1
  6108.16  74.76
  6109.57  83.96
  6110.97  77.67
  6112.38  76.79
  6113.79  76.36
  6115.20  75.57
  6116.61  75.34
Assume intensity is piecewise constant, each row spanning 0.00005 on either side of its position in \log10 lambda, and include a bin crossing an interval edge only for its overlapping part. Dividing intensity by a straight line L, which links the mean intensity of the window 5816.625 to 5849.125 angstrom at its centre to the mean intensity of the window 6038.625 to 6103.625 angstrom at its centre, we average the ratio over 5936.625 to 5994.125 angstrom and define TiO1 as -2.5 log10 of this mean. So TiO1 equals 0.07 mag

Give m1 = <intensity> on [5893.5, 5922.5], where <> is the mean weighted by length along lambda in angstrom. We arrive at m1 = 61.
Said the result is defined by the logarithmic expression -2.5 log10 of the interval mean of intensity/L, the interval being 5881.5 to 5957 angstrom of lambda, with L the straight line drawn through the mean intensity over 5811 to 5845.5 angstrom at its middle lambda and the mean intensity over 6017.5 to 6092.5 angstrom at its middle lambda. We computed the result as 0.20 mag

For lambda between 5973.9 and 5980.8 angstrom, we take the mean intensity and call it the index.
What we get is 71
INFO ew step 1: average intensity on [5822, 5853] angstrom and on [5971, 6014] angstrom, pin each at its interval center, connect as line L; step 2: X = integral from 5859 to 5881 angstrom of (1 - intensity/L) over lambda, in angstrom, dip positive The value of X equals 1.9 angstrom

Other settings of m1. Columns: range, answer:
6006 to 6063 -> 77.6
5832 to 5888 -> 71.3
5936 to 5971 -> 72.7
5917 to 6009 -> 73.4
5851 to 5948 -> 65.3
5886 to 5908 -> 47.7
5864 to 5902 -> 56.2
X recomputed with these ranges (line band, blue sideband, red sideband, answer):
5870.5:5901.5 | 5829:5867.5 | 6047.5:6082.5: 8.8 angstrom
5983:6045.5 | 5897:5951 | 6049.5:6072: 1.3 angstrom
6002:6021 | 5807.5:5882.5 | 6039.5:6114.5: 0.6 angstrom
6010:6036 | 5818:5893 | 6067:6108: 0.0 angstrom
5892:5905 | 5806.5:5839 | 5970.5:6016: 4.7 angstrom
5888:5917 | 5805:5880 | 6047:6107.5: 8.2 angstrom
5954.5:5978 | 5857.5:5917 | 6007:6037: -1.3 angstrom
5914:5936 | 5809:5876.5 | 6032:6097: 1.2 angstrom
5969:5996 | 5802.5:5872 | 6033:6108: 1.1 angstrom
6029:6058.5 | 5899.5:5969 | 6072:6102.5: -1.8 angstrom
